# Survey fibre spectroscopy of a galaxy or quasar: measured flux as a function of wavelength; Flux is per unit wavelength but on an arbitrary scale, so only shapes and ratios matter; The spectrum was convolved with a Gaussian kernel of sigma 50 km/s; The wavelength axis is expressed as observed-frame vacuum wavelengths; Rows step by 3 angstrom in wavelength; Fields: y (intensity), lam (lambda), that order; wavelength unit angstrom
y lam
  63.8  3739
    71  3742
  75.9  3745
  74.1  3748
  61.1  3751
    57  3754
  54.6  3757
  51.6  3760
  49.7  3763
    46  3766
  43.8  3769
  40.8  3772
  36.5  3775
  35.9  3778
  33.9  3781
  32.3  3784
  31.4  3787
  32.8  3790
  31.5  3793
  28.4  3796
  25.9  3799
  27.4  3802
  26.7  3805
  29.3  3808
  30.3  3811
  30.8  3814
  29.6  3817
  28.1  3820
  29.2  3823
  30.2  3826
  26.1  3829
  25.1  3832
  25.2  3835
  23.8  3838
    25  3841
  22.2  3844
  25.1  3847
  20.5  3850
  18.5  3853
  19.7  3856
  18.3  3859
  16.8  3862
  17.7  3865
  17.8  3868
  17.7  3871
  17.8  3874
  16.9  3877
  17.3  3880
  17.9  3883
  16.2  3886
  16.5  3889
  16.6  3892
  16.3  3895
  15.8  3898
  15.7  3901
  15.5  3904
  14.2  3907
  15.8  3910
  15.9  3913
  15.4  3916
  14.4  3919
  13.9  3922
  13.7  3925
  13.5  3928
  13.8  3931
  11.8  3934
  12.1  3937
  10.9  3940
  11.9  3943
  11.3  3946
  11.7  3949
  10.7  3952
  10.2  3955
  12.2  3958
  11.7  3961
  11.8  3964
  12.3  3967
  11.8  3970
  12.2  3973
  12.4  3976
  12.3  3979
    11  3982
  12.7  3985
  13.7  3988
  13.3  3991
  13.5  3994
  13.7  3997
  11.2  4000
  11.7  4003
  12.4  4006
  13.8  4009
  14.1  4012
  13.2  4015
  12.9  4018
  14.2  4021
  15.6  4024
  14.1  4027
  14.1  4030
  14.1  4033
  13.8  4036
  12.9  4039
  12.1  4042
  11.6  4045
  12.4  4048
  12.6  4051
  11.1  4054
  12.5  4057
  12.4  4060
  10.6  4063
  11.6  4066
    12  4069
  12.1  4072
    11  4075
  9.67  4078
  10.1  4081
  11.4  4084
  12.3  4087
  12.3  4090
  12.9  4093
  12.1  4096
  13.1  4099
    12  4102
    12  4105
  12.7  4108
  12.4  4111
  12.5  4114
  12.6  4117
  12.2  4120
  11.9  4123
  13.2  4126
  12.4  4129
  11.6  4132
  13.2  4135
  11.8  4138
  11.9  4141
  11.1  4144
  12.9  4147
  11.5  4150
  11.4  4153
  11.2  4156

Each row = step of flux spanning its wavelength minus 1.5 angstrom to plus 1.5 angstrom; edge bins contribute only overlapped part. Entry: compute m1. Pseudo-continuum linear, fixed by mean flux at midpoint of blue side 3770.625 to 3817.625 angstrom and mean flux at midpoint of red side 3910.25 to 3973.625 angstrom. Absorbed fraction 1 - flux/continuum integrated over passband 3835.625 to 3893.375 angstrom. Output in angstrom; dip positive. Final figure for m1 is 8.68 angstrom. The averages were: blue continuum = 31.5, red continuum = 12.6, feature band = 19.2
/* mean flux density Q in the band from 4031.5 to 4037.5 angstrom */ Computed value 14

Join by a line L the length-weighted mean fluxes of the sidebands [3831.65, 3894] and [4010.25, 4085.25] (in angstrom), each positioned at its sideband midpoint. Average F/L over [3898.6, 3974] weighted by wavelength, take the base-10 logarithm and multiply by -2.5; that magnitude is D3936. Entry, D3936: 0.28 mag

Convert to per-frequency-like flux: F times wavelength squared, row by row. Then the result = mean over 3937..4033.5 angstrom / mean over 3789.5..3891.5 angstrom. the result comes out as 0.58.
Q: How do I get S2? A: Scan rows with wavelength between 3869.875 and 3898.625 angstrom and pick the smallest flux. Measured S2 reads 15.8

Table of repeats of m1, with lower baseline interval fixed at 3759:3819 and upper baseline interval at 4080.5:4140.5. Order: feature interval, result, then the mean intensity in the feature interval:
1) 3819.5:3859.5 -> 9.0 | 24.1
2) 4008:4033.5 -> 6.1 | 14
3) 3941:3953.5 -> 6.5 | 11.4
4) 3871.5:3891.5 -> 7.8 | 17.1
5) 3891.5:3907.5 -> 6.6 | 15.7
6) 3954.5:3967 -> 6.0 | 11.7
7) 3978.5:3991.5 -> 5.2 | 12.6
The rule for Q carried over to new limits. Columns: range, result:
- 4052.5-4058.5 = 11.8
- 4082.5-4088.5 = 11.9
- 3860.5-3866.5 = 17.2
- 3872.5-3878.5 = 17.3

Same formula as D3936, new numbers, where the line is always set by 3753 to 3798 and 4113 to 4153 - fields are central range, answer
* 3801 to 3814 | 0.290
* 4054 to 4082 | 0.456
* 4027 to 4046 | 0.435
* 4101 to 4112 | 0.161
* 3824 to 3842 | 0.341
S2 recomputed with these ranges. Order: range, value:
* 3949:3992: 10.2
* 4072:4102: 9.67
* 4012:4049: 11.6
